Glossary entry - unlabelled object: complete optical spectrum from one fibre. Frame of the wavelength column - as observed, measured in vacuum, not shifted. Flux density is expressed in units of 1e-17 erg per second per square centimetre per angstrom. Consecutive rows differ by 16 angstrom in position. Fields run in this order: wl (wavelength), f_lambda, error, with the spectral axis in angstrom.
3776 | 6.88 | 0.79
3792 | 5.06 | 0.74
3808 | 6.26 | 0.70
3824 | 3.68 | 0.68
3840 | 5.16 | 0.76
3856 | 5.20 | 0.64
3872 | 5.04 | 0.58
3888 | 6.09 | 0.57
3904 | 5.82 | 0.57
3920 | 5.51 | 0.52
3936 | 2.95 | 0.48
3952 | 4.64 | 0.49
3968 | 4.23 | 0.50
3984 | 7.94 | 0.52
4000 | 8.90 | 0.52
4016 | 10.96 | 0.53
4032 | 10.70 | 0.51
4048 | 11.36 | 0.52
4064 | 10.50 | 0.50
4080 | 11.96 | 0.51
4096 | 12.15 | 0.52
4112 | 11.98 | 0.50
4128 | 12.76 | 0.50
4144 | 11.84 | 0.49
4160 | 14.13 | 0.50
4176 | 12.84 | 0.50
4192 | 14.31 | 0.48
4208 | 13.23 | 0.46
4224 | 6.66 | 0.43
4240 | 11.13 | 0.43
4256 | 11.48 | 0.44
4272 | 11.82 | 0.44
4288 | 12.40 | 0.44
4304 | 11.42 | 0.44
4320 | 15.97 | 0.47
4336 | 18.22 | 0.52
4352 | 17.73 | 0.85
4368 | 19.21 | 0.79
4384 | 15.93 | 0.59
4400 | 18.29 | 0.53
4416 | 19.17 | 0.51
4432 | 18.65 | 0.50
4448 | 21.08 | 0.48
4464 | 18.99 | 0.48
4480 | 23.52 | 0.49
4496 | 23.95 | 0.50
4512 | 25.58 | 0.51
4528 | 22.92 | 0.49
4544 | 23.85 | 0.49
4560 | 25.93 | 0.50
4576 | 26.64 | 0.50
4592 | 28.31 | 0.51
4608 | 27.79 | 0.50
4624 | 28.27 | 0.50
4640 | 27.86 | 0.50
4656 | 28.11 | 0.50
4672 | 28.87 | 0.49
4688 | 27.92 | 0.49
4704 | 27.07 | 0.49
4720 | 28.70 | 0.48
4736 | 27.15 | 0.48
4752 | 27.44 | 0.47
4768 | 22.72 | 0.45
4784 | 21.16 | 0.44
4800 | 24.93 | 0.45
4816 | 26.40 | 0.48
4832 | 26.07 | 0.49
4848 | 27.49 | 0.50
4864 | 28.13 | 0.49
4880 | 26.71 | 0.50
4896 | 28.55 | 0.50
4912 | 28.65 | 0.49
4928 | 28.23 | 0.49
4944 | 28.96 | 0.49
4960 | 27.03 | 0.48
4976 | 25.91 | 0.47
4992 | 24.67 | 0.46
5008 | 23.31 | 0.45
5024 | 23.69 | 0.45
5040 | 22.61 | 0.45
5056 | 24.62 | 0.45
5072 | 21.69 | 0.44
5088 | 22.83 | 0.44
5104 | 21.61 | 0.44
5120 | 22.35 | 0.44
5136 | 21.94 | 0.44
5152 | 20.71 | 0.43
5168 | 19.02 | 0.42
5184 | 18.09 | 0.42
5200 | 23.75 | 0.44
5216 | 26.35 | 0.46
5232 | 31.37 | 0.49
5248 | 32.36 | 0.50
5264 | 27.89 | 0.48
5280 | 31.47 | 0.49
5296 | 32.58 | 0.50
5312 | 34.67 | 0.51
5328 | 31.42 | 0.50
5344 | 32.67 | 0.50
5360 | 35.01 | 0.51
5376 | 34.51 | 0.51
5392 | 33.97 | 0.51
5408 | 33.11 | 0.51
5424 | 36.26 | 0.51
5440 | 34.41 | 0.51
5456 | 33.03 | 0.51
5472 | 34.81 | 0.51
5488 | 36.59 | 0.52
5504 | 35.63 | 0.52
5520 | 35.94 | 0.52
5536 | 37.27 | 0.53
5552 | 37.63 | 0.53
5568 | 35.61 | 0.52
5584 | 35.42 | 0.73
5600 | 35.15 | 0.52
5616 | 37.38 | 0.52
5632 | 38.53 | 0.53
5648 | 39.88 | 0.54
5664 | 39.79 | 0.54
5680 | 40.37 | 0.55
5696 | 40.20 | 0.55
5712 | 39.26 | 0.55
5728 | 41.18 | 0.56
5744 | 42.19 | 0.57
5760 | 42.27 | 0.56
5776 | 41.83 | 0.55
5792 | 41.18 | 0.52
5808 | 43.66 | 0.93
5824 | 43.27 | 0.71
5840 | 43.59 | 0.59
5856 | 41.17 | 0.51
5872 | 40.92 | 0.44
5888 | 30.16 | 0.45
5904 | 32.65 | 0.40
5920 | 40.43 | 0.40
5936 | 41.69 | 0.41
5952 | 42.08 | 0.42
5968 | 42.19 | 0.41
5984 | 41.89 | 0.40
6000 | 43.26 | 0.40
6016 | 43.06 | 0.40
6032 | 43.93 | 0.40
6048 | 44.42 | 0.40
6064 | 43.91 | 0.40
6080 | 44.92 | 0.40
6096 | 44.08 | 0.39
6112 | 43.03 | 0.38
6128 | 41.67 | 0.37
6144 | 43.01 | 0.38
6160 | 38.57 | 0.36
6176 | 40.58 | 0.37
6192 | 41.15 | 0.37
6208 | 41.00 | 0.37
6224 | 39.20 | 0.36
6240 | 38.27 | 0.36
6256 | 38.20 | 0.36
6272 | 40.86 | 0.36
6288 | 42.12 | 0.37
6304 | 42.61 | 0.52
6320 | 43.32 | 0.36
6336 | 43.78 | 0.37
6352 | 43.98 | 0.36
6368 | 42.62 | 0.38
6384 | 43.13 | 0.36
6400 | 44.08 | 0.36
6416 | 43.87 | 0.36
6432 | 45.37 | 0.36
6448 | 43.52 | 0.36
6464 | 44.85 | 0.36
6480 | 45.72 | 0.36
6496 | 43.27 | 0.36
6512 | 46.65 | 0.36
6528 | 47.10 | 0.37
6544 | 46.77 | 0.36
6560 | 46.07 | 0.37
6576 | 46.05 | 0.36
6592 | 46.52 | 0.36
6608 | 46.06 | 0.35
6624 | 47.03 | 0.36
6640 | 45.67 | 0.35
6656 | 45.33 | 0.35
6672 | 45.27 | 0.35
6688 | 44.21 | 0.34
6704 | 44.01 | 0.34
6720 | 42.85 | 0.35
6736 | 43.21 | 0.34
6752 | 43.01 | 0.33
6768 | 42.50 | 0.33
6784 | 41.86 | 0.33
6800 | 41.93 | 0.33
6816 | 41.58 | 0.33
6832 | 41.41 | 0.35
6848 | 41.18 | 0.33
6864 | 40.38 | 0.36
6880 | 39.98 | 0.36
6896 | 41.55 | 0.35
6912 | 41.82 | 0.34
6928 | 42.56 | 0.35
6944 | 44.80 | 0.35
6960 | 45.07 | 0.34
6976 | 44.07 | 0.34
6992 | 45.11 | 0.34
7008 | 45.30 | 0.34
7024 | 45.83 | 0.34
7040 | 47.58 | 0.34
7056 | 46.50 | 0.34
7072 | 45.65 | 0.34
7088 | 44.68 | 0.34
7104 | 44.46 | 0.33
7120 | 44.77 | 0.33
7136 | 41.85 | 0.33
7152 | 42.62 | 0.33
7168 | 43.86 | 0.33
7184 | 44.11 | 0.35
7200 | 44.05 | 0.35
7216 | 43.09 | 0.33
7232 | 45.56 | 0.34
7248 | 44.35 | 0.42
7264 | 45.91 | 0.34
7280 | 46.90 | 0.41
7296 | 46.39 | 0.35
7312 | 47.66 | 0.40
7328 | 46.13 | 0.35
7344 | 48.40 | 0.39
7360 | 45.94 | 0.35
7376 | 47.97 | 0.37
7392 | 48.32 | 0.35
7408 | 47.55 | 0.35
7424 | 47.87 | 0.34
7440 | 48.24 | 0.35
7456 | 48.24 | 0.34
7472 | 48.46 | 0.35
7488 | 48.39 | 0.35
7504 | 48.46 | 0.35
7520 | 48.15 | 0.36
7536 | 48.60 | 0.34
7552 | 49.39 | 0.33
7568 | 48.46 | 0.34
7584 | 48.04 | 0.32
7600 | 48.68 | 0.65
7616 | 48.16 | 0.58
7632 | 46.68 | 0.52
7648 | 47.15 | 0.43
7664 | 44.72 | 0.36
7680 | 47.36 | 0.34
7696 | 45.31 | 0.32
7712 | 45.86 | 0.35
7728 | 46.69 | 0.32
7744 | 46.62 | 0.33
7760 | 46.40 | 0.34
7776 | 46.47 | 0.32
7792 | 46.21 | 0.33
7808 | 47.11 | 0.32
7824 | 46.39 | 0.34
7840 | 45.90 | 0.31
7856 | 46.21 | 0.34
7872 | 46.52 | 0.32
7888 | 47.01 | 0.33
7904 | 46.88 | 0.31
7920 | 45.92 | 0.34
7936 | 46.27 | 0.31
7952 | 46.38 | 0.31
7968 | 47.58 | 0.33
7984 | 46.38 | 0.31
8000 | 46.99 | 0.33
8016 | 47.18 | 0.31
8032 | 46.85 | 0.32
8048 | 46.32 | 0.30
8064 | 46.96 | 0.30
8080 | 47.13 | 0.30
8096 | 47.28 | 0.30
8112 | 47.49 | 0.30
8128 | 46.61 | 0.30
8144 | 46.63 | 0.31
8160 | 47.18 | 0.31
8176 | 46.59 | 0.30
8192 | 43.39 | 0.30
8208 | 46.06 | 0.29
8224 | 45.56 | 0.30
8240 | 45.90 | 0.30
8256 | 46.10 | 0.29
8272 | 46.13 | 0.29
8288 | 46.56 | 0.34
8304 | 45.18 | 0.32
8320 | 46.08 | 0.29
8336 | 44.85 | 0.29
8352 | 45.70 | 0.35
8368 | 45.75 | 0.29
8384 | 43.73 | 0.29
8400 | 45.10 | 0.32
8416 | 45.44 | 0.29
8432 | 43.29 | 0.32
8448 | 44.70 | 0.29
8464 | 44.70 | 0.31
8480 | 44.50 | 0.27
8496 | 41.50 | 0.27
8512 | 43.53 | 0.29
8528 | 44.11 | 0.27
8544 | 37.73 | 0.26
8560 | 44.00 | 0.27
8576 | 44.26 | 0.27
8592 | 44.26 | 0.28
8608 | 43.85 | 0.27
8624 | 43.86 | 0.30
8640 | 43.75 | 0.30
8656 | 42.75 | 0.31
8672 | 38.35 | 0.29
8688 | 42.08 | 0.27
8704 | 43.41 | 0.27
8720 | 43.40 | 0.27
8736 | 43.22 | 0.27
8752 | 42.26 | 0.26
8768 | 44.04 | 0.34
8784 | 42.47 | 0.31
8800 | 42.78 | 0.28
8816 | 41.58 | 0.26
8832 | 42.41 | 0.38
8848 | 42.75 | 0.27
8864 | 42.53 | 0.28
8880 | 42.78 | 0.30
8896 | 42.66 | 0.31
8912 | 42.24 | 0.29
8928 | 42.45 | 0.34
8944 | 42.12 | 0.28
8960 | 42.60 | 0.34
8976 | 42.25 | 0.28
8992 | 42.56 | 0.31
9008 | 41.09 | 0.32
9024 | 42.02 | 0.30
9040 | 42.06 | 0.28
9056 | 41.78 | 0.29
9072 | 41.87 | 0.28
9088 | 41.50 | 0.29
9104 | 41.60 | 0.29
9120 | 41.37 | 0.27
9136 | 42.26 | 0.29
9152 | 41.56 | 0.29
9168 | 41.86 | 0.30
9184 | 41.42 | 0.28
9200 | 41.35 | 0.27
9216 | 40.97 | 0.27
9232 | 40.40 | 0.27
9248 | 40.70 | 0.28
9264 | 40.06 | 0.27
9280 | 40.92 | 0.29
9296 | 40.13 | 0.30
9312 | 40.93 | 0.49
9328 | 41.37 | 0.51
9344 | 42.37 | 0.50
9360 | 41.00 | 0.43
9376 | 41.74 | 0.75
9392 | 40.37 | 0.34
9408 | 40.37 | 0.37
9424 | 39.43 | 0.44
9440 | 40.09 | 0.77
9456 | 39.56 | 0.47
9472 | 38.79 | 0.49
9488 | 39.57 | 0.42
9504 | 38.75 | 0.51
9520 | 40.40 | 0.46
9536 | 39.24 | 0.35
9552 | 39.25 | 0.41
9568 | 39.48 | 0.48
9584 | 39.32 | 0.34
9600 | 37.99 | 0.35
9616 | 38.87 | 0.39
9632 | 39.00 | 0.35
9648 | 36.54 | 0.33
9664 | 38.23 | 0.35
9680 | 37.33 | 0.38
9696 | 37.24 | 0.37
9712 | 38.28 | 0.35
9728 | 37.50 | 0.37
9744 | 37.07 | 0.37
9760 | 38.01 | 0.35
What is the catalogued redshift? 0.000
